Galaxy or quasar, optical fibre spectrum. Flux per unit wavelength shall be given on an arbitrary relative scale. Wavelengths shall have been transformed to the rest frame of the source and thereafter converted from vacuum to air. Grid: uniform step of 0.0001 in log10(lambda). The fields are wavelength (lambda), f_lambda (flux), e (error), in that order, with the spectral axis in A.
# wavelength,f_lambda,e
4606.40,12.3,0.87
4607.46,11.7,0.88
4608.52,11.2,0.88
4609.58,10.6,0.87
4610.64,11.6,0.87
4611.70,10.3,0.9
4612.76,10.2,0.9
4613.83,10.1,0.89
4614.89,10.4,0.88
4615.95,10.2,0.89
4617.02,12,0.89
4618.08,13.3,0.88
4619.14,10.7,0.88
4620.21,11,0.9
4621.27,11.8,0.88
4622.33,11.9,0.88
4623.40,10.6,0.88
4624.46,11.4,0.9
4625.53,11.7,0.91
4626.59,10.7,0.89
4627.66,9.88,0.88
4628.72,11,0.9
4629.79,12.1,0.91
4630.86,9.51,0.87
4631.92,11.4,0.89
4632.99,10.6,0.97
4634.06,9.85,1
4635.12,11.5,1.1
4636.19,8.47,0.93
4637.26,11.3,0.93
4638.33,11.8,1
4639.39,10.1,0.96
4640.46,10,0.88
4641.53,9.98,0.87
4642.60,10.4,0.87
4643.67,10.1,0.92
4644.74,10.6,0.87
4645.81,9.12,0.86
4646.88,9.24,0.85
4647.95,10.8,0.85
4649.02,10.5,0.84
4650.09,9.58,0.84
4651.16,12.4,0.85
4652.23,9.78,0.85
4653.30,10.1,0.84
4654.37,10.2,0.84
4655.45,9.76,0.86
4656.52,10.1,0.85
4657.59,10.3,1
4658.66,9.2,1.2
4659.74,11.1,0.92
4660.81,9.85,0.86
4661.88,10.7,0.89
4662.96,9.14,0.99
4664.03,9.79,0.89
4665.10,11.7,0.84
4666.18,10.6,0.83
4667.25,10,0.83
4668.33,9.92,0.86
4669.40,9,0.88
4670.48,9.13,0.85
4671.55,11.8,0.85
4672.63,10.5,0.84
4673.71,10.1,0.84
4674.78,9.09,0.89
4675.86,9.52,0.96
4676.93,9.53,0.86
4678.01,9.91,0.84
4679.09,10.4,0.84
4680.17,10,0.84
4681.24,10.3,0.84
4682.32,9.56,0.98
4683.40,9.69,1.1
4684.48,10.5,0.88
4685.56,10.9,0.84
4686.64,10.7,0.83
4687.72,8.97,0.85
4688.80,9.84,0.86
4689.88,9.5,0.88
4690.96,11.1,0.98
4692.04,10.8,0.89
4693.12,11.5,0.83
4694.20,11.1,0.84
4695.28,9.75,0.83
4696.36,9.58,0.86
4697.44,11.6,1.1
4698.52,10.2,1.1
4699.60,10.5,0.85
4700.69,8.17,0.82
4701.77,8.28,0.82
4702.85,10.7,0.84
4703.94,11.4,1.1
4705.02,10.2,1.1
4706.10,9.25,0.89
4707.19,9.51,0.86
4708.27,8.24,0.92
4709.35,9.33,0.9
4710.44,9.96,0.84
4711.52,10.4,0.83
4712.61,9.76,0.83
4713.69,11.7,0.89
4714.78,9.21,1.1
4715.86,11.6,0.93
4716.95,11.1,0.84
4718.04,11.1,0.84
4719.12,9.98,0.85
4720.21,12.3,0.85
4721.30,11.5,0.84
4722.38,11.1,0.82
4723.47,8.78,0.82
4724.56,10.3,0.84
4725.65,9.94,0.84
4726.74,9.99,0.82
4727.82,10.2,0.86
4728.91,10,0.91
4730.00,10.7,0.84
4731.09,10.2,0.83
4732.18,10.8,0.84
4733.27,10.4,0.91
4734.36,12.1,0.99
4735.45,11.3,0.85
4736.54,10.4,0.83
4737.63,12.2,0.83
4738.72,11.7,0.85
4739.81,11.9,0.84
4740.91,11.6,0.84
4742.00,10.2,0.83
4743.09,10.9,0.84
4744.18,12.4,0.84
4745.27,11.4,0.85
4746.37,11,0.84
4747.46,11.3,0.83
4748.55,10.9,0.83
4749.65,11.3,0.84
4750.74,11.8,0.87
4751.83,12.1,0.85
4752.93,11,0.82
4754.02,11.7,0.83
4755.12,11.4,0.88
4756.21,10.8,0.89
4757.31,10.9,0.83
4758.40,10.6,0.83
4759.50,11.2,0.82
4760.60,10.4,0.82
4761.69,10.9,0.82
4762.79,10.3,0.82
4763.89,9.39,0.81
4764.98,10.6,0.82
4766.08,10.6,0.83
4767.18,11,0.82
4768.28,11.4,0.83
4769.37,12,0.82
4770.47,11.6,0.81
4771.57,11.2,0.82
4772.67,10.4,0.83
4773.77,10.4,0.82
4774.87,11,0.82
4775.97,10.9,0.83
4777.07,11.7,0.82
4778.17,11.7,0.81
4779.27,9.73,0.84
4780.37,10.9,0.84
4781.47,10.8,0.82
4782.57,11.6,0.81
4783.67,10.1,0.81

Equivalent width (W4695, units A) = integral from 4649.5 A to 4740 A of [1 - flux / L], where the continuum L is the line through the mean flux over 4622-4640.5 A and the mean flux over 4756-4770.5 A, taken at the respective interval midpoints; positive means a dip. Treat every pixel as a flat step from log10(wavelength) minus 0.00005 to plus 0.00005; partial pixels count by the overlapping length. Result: 4.18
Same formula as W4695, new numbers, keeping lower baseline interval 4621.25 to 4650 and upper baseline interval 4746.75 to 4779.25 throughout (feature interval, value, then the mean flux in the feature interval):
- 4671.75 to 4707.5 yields 2.2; 10.1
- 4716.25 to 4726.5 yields 0.2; 10.7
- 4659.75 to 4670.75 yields 0.6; 10.1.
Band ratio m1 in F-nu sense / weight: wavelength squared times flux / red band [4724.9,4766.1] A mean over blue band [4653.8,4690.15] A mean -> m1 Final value 1.1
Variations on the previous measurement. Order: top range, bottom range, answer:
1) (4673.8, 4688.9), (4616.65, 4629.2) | 0.90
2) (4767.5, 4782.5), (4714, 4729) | 1.07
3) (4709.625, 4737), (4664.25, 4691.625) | 1.07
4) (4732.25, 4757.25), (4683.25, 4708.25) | 1.14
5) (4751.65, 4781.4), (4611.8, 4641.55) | 1.07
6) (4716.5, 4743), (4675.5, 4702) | 1.09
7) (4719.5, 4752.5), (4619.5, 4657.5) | 1.09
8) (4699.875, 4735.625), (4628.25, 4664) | 1.03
